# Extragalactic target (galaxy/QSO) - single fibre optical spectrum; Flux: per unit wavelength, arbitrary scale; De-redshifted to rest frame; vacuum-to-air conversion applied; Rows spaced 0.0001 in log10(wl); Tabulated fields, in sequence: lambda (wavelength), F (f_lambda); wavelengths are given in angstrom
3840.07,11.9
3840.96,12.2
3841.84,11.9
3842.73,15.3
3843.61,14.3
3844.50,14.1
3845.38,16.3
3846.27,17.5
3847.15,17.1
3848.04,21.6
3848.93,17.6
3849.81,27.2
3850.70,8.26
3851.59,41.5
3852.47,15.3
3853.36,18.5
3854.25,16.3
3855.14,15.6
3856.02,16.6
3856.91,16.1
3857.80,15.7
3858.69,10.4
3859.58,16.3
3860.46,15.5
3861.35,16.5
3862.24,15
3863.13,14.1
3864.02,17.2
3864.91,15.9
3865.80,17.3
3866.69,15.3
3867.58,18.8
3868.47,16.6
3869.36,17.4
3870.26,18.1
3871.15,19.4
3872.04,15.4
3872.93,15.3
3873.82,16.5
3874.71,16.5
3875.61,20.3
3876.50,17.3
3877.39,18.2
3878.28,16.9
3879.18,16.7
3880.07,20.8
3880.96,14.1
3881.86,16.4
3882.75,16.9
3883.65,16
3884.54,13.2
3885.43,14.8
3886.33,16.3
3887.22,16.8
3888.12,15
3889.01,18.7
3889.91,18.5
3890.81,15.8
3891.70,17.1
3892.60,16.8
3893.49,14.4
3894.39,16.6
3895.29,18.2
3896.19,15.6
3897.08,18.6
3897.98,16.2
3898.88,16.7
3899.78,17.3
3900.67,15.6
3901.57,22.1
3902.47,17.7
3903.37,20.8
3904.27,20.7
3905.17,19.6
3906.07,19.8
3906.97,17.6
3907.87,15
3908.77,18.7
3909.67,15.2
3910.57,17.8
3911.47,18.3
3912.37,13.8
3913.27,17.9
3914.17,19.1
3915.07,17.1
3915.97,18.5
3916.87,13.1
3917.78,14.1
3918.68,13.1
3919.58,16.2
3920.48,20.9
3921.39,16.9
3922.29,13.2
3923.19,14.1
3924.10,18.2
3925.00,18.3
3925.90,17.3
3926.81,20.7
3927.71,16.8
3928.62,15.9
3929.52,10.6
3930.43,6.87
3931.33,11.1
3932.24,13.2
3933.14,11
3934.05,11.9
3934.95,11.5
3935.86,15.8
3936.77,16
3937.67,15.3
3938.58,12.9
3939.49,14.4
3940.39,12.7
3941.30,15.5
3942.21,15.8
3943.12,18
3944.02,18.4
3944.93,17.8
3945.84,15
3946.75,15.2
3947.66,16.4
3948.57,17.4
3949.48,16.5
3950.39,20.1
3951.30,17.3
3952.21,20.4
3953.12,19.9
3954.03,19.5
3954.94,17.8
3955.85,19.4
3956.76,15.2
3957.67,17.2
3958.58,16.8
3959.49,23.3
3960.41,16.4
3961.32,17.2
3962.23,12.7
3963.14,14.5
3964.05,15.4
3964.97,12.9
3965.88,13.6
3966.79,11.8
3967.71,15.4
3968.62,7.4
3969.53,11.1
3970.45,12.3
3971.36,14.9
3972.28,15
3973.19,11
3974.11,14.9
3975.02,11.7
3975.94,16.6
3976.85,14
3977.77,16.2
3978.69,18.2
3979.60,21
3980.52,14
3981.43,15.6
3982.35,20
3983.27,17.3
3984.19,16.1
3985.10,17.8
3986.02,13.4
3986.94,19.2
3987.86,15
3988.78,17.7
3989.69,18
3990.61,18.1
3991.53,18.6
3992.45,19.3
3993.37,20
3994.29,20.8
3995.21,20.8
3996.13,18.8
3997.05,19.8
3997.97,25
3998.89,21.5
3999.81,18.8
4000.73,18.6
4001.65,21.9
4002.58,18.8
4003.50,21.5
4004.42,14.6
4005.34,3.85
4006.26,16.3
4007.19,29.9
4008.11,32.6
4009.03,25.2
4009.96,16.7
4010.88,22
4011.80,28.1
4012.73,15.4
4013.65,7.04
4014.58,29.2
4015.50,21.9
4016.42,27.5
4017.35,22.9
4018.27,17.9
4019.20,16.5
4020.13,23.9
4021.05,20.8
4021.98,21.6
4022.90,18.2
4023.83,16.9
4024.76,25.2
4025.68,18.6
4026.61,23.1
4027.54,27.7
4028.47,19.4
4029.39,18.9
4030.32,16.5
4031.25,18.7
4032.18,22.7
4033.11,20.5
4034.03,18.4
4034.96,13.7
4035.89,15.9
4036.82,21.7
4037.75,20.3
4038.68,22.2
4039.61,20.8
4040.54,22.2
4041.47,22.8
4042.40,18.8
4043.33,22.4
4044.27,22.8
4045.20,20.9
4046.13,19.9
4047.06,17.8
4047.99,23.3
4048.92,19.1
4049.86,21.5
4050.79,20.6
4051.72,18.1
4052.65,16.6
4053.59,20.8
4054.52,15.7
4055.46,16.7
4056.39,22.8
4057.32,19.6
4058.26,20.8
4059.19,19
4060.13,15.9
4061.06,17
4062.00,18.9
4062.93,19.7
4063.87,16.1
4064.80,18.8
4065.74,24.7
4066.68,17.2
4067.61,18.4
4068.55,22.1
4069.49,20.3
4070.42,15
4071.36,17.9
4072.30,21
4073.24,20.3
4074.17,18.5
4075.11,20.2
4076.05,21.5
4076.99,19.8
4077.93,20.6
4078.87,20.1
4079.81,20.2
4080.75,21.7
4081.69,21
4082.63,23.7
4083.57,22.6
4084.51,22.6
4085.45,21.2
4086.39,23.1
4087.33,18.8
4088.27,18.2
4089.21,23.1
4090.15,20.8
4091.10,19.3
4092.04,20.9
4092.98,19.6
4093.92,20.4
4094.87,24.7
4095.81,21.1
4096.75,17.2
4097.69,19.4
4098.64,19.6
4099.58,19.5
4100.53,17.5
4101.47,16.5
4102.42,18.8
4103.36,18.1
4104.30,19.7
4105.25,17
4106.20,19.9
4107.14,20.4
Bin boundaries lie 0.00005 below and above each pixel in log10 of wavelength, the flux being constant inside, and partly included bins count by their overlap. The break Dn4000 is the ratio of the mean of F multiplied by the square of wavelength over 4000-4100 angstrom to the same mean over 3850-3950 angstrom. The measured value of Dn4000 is 1.3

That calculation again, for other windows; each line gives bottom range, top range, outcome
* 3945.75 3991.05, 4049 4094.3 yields 1.30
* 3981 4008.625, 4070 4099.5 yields 1.12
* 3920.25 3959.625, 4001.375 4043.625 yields 1.33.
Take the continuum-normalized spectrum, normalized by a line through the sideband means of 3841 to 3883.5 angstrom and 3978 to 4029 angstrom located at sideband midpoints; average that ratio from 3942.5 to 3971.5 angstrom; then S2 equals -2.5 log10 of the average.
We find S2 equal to 0.17 mag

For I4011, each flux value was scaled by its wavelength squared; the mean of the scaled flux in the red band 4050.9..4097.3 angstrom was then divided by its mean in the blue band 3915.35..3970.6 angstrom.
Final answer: 1.4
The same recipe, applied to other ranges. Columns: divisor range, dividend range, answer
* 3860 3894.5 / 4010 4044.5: 1.33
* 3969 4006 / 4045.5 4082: 1.19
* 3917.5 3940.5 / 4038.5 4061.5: 1.45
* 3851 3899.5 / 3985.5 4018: 1.26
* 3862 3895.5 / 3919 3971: 0.96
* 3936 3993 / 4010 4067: 1.29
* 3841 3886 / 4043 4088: 1.31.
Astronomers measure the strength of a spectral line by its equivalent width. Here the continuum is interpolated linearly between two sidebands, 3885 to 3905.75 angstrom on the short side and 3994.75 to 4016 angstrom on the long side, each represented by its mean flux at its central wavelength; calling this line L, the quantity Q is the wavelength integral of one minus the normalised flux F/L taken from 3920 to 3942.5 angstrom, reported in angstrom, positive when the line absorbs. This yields 4.5 angstrom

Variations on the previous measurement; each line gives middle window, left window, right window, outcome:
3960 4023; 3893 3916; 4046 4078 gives 2.4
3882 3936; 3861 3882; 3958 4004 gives 2.0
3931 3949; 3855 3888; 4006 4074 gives 3.2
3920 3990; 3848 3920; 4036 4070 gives 10.0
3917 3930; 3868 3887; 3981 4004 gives 1.2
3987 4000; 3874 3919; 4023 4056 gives -0.3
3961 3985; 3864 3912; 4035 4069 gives 5.0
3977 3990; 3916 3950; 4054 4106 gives -0.2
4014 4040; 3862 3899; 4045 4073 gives -2.7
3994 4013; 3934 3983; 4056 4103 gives -3.6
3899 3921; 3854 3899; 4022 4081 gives -0.5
